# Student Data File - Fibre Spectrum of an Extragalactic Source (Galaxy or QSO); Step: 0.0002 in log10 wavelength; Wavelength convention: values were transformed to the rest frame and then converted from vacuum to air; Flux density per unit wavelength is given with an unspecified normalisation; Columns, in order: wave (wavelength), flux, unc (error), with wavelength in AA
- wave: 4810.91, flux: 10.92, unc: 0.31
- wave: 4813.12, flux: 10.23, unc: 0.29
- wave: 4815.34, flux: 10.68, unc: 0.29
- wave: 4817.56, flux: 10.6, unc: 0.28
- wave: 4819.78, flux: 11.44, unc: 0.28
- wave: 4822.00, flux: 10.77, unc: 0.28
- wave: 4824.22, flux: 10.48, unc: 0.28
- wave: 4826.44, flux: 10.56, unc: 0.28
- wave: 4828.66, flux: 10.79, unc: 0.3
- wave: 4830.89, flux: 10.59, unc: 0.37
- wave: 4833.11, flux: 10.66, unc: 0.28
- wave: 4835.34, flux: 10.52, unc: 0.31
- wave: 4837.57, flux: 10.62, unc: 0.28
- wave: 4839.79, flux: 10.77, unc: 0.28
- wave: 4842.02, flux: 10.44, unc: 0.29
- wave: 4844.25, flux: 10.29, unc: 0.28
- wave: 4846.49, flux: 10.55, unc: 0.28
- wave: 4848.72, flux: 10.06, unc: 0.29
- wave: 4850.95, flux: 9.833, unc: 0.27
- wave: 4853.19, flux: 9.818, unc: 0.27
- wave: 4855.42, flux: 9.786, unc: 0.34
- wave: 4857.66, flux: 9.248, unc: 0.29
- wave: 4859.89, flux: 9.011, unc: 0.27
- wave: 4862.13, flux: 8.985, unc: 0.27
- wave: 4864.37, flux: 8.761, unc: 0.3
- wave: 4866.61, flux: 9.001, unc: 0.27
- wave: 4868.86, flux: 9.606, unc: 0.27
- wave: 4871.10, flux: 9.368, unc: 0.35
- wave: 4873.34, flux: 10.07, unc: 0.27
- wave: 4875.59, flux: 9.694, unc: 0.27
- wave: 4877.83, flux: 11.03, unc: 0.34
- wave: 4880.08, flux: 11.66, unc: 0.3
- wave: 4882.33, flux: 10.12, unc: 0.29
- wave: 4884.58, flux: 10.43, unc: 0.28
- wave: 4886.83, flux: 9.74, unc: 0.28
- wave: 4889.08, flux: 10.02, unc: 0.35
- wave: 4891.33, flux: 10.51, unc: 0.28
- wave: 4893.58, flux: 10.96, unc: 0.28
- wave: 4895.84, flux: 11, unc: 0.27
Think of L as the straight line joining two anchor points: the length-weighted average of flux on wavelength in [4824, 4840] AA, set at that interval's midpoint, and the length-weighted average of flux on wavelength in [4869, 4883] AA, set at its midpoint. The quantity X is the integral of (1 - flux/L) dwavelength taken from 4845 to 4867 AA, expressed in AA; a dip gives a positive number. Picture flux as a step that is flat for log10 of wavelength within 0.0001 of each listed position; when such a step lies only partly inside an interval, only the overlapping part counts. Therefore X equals 1.91 AA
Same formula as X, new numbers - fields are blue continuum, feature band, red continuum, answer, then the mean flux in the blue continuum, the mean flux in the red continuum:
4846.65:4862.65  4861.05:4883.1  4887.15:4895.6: 0.5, 9.62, 10.5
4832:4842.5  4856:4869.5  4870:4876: 1.2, 10.6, 9.71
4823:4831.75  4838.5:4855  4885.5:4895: 0.5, 10.6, 10.3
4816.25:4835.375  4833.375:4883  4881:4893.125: 2.3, 10.7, 10.2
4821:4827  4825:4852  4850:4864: -1.1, 10.6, 9.41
